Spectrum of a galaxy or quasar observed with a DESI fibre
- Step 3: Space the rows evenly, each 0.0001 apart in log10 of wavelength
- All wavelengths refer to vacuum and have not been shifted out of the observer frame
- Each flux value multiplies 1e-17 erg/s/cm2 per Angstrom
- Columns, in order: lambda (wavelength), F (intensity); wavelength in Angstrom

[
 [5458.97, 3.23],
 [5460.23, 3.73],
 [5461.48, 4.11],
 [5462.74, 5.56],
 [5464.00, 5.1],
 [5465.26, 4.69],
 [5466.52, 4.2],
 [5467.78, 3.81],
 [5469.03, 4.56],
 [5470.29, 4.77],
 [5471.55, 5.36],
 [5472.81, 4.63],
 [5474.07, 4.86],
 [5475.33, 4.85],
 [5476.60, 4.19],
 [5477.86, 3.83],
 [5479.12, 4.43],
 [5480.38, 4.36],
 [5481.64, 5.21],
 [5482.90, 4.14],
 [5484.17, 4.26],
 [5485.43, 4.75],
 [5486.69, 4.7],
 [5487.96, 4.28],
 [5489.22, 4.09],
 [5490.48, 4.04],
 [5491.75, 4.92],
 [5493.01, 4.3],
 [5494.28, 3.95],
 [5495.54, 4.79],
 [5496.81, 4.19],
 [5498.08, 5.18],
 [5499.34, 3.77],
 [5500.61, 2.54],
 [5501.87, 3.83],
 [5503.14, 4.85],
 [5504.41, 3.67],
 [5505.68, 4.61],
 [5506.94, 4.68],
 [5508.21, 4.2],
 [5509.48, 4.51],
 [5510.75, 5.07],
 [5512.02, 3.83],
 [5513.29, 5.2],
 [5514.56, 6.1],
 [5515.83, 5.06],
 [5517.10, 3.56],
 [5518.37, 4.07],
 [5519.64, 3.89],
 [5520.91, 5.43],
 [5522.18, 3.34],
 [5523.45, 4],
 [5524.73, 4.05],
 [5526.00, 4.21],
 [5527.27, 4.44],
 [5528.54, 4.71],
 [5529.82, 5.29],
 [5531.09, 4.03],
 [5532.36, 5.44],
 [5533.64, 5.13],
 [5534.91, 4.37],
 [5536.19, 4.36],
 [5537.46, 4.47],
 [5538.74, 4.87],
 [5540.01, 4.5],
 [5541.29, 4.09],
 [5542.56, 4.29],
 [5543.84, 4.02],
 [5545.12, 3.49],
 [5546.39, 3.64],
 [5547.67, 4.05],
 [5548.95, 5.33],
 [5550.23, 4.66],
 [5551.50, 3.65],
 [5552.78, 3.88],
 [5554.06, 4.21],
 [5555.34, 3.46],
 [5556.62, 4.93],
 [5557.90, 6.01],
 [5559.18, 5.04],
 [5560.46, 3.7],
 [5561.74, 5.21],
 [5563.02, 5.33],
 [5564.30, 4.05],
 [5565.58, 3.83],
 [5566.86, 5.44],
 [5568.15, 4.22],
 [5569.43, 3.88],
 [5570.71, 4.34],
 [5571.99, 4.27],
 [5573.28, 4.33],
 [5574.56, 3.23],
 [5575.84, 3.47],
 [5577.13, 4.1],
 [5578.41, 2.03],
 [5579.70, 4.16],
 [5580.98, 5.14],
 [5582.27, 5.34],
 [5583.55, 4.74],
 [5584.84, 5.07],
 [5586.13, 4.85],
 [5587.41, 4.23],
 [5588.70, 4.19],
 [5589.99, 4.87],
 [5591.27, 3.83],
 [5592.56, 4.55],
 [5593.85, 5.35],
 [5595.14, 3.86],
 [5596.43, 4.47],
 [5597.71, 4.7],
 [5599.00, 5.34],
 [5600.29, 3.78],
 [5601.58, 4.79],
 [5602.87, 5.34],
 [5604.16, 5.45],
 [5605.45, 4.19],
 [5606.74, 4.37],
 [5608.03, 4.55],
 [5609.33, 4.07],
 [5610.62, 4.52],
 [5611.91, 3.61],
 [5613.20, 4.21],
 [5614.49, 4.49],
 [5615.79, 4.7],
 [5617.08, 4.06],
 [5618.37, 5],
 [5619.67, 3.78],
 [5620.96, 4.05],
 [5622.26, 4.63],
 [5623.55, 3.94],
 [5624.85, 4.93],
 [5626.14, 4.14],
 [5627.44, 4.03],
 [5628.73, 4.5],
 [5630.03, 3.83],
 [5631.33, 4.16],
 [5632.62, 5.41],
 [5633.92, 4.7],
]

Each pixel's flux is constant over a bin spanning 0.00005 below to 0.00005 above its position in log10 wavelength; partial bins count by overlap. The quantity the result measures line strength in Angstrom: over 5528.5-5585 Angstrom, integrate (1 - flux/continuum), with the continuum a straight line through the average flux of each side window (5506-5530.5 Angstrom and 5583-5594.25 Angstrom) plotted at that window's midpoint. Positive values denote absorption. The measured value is 2.2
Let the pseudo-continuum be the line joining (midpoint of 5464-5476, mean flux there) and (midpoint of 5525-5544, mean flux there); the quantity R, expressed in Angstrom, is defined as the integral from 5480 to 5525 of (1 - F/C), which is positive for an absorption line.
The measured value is 2.24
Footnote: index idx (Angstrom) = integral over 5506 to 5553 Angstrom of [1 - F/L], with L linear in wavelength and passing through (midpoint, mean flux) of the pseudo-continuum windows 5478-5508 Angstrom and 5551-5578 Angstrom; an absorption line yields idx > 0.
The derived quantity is -1.4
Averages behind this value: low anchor 4.32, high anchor 4.3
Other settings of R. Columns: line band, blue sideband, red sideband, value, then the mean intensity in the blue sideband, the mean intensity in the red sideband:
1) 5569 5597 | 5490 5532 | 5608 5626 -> 0.3 Angstrom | 4.38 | 4.31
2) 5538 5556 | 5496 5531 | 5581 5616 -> 1.2 Angstrom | 4.38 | 4.58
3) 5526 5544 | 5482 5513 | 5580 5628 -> -0.8 Angstrom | 4.32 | 4.52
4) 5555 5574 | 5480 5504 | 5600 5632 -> -0.9 Angstrom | 4.32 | 4.37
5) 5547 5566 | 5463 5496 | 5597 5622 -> 0.0 Angstrom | 4.51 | 4.48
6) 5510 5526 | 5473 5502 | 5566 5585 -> -0.6 Angstrom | 4.34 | 4.22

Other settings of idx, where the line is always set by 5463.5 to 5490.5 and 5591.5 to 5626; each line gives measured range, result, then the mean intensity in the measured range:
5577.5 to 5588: 0.1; 4.44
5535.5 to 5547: 0.8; 4.19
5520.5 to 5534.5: -0.1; 4.54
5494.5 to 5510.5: 0.9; 4.25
